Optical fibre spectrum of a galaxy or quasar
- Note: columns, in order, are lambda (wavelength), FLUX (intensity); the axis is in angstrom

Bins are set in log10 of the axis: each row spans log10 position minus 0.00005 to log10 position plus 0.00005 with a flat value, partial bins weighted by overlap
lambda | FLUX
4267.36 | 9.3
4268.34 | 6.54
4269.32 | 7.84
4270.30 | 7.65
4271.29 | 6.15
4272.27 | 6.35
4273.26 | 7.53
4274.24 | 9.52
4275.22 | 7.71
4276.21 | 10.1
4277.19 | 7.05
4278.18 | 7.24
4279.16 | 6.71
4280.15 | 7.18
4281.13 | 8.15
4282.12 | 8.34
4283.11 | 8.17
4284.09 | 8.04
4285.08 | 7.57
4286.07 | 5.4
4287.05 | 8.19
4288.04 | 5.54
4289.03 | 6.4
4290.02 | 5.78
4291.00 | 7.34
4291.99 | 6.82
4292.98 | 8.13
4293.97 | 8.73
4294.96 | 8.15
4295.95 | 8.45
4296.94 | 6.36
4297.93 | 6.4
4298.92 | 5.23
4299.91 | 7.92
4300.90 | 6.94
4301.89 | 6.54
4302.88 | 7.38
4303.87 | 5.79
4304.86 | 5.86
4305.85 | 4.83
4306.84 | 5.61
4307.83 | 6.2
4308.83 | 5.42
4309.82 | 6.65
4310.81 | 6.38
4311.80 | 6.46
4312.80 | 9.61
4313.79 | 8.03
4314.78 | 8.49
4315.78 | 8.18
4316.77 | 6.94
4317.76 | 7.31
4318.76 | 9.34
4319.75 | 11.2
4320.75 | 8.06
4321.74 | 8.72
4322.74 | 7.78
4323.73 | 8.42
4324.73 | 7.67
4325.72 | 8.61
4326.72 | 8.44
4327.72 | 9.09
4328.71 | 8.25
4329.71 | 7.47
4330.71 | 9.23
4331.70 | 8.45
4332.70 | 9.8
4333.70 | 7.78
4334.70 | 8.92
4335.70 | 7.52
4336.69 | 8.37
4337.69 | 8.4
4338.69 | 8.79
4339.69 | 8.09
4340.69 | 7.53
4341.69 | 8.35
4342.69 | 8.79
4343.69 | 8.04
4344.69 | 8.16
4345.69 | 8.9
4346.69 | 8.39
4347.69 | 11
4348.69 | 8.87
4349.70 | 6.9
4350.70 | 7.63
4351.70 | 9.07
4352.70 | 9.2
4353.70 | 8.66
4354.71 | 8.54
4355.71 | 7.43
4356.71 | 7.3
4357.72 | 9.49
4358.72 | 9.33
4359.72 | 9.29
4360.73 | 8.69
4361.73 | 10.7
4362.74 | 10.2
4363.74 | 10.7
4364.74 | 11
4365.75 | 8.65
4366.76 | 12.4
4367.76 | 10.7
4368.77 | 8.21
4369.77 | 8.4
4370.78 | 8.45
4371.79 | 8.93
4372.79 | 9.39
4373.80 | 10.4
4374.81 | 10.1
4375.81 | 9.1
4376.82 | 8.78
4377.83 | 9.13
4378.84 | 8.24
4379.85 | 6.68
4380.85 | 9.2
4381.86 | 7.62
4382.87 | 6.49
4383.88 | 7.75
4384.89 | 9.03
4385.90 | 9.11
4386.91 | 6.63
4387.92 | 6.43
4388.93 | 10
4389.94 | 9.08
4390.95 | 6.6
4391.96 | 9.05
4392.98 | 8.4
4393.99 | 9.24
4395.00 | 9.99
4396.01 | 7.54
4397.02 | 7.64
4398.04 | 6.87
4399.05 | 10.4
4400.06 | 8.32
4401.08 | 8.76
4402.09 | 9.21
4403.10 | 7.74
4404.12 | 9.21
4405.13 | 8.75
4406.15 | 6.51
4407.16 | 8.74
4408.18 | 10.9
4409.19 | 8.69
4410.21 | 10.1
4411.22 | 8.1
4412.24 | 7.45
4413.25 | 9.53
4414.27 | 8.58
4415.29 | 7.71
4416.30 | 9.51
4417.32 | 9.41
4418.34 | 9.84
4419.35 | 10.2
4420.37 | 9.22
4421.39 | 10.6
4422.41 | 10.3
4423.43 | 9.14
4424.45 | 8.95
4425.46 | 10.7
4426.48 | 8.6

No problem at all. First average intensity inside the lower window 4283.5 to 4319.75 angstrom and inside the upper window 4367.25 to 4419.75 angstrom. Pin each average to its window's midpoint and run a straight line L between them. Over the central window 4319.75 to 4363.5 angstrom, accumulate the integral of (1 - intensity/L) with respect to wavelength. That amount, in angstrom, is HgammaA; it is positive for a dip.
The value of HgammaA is -4.7 angstrom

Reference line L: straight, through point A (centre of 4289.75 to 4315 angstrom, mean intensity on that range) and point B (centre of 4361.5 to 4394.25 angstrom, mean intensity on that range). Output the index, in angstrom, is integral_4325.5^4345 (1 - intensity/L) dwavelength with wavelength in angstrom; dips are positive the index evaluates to -1.6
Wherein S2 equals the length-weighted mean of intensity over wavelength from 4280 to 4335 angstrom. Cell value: 7.54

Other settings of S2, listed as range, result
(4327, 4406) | 8.69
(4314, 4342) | 8.4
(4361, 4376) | 9.82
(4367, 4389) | 8.6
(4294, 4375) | 8.29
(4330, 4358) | 8.47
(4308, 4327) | 7.95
